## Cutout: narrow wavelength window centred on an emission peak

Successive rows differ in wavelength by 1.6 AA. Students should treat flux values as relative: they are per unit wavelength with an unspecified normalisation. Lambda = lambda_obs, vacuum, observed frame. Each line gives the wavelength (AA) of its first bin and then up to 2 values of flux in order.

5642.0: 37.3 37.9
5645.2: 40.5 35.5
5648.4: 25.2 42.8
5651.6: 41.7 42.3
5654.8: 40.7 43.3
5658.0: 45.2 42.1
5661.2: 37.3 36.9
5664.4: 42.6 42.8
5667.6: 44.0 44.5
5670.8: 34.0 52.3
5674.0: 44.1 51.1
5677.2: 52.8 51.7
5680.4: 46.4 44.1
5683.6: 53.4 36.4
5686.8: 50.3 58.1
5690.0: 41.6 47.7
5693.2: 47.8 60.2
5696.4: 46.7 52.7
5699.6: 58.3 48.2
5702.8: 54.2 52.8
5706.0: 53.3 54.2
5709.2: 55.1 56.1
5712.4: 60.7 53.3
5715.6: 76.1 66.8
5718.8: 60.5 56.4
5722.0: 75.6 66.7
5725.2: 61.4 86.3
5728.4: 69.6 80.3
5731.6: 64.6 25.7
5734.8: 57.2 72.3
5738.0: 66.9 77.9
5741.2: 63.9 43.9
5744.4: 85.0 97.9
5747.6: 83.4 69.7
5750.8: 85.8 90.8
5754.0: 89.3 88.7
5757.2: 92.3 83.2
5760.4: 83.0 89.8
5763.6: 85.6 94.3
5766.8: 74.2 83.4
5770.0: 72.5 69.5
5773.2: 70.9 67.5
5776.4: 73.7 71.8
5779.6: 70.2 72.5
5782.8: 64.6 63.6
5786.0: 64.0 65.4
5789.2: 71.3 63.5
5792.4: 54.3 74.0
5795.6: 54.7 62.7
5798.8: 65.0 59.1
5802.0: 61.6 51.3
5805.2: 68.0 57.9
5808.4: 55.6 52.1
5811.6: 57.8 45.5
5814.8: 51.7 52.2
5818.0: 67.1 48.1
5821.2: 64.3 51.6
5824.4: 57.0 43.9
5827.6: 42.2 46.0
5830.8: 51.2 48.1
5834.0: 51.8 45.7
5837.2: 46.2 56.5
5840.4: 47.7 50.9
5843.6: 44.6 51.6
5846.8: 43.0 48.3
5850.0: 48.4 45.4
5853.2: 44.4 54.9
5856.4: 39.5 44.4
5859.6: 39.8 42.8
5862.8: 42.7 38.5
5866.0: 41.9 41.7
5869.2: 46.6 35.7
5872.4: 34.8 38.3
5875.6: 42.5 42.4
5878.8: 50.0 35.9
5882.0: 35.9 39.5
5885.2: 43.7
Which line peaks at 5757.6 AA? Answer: C IV 1549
